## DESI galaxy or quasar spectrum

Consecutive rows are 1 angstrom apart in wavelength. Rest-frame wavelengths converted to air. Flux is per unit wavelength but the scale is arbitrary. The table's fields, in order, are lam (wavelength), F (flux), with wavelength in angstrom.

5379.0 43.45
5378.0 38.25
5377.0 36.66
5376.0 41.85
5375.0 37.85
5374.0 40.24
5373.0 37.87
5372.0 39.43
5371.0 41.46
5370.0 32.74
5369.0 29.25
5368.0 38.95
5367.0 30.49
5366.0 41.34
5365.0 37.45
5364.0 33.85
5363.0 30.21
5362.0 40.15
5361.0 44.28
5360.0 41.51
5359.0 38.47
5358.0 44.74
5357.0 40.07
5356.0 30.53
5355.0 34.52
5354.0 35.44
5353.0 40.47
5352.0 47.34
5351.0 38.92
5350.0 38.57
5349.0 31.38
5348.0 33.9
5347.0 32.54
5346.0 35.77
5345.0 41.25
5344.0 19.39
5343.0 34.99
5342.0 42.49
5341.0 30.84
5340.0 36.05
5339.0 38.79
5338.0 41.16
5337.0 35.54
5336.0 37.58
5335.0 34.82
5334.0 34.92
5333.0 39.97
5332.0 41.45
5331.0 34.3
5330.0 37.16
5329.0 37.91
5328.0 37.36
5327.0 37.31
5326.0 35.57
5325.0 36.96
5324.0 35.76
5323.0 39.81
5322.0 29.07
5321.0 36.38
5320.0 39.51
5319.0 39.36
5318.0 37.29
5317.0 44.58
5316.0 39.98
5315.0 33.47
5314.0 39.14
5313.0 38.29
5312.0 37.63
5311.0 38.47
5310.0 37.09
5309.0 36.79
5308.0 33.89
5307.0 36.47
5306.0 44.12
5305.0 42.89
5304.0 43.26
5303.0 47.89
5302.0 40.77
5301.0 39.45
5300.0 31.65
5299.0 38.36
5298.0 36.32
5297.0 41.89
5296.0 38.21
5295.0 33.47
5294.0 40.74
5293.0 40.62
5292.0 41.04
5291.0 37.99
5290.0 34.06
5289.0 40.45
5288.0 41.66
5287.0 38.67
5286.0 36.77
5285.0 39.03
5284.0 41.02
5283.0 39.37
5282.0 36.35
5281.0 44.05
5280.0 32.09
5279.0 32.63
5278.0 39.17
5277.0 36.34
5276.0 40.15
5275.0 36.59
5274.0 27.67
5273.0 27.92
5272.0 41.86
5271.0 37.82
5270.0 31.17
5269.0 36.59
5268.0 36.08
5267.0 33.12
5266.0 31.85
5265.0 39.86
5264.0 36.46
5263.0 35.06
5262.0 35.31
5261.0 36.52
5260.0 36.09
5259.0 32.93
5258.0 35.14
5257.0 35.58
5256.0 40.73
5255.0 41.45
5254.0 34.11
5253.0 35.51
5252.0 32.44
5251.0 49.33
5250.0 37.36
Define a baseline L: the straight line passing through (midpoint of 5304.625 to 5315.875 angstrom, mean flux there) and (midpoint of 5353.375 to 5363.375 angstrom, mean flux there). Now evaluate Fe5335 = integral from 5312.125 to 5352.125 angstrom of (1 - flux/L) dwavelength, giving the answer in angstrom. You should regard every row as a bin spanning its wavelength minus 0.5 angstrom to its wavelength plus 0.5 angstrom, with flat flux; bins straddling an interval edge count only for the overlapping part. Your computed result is 1.3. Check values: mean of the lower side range 38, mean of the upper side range 38.1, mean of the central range 36.8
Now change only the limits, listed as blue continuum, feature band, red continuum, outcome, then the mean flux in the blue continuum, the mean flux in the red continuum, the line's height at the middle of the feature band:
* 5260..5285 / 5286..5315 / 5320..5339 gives -1.8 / 36.1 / 37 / 36.5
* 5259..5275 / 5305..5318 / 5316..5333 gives -0.5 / 34.9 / 37.6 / 37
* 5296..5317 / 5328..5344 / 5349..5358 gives 0.8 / 39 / 38.2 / 38.5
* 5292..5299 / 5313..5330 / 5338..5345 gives -0.5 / 38.7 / 34.8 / 36.5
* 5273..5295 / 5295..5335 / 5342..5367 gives -0.9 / 37.6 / 36.9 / 37.3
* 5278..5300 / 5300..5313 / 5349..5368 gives -0.5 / 38.2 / 38.1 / 38.2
